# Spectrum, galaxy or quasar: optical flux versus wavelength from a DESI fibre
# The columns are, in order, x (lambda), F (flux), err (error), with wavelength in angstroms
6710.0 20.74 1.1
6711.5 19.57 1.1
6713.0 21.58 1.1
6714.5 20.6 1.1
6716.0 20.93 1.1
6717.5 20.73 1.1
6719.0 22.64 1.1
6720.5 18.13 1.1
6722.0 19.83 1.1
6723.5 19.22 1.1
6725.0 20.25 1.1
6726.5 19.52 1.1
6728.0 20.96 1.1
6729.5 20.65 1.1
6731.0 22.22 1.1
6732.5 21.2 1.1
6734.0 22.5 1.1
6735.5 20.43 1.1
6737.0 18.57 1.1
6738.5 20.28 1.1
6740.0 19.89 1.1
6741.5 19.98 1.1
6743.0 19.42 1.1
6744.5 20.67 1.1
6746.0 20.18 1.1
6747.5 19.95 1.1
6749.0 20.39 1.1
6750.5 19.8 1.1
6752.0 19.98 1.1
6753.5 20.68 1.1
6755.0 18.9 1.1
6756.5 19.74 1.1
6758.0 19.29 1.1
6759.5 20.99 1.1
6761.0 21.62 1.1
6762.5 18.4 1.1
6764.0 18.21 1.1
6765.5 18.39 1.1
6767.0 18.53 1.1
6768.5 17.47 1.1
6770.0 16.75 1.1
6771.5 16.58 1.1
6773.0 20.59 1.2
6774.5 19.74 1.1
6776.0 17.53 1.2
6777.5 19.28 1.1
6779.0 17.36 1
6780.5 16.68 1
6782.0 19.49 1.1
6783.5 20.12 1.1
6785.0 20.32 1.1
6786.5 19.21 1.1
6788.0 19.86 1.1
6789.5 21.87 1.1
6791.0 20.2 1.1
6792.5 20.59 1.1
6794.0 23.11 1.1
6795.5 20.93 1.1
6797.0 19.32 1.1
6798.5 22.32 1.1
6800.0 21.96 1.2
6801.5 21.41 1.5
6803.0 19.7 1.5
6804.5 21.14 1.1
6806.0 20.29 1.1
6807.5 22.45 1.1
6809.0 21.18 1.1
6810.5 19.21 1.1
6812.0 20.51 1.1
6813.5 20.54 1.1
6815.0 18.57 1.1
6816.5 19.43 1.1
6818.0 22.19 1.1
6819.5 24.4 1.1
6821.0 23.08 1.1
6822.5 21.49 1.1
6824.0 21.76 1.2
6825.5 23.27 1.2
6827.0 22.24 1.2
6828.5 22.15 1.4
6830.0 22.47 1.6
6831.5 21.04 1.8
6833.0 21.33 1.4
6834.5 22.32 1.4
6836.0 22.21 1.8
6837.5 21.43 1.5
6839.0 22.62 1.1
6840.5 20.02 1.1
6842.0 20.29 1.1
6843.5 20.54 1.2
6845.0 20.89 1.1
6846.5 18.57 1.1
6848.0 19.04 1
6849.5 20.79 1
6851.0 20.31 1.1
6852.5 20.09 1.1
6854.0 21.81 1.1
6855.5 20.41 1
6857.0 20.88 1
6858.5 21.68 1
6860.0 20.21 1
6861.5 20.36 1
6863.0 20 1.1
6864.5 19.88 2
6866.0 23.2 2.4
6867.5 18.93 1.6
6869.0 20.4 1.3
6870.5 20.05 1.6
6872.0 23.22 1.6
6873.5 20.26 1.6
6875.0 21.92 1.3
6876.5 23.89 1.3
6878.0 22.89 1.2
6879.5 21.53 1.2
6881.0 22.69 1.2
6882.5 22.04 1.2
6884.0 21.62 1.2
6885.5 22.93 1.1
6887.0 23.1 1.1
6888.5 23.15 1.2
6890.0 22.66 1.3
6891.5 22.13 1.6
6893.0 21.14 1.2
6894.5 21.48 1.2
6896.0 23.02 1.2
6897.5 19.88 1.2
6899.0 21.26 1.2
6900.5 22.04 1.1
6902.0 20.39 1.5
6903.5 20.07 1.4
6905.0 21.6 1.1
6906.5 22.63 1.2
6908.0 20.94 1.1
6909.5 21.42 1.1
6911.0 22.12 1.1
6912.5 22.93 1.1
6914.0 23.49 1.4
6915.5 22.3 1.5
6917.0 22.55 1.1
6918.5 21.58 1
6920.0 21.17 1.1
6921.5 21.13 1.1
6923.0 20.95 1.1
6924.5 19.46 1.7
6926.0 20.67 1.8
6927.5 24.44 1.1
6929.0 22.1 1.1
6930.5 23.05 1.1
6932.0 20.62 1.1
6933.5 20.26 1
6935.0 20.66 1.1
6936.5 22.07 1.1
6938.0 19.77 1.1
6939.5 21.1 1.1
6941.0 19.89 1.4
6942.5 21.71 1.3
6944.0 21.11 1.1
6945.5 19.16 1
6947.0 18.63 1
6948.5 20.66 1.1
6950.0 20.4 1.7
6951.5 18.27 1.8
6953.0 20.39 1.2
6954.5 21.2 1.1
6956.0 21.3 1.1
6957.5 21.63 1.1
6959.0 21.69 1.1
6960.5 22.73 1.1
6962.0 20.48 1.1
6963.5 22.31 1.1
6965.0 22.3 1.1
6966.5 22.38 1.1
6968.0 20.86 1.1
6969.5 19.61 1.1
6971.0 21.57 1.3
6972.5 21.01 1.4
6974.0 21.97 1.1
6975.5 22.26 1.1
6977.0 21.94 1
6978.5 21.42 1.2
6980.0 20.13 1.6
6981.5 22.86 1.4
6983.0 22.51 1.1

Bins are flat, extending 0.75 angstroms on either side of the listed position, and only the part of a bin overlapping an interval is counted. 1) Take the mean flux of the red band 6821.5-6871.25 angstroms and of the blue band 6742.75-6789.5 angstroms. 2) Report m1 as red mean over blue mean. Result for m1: 1.09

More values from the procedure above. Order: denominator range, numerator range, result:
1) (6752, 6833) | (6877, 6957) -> 1.06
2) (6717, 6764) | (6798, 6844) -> 1.06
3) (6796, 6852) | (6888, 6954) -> 1.01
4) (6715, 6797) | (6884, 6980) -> 1.08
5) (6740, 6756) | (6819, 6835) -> 1.12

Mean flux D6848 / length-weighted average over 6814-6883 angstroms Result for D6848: 21.3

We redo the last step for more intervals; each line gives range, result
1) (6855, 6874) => 20.7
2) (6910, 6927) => 21.7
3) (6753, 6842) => 20.4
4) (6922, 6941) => 21.2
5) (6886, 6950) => 21.4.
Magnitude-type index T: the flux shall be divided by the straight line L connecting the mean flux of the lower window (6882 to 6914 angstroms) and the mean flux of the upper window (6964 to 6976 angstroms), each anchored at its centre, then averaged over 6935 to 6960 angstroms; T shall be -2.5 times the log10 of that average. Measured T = 0.05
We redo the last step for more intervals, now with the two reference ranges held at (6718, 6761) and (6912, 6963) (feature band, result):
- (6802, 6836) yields -0.04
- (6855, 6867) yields 0.00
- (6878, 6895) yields -0.07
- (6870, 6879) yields -0.06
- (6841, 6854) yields 0.03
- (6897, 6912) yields -0.01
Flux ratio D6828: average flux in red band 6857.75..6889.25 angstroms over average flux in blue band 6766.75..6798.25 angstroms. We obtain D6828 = 1.12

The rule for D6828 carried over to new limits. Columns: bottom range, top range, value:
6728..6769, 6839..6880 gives 1.04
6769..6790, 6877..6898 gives 1.17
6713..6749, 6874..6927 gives 1.07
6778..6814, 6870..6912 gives 1.07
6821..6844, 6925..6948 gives 0.97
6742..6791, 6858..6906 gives 1.12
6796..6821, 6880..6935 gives 1.04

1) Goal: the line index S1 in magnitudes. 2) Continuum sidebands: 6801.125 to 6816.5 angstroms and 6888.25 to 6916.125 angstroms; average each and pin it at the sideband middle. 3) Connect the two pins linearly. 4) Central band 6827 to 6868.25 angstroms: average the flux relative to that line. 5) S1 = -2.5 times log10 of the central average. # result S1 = 0.00 mag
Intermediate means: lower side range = 20.4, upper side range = 21.8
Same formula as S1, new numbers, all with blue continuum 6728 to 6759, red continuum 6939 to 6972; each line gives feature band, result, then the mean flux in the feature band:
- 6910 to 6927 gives -0.048 mag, 21.7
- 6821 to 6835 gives -0.079 mag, 22.1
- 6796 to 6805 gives -0.028 mag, 21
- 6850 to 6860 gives -0.012 mag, 20.8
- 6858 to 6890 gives -0.051 mag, 21.6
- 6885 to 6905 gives -0.054 mag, 21.8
